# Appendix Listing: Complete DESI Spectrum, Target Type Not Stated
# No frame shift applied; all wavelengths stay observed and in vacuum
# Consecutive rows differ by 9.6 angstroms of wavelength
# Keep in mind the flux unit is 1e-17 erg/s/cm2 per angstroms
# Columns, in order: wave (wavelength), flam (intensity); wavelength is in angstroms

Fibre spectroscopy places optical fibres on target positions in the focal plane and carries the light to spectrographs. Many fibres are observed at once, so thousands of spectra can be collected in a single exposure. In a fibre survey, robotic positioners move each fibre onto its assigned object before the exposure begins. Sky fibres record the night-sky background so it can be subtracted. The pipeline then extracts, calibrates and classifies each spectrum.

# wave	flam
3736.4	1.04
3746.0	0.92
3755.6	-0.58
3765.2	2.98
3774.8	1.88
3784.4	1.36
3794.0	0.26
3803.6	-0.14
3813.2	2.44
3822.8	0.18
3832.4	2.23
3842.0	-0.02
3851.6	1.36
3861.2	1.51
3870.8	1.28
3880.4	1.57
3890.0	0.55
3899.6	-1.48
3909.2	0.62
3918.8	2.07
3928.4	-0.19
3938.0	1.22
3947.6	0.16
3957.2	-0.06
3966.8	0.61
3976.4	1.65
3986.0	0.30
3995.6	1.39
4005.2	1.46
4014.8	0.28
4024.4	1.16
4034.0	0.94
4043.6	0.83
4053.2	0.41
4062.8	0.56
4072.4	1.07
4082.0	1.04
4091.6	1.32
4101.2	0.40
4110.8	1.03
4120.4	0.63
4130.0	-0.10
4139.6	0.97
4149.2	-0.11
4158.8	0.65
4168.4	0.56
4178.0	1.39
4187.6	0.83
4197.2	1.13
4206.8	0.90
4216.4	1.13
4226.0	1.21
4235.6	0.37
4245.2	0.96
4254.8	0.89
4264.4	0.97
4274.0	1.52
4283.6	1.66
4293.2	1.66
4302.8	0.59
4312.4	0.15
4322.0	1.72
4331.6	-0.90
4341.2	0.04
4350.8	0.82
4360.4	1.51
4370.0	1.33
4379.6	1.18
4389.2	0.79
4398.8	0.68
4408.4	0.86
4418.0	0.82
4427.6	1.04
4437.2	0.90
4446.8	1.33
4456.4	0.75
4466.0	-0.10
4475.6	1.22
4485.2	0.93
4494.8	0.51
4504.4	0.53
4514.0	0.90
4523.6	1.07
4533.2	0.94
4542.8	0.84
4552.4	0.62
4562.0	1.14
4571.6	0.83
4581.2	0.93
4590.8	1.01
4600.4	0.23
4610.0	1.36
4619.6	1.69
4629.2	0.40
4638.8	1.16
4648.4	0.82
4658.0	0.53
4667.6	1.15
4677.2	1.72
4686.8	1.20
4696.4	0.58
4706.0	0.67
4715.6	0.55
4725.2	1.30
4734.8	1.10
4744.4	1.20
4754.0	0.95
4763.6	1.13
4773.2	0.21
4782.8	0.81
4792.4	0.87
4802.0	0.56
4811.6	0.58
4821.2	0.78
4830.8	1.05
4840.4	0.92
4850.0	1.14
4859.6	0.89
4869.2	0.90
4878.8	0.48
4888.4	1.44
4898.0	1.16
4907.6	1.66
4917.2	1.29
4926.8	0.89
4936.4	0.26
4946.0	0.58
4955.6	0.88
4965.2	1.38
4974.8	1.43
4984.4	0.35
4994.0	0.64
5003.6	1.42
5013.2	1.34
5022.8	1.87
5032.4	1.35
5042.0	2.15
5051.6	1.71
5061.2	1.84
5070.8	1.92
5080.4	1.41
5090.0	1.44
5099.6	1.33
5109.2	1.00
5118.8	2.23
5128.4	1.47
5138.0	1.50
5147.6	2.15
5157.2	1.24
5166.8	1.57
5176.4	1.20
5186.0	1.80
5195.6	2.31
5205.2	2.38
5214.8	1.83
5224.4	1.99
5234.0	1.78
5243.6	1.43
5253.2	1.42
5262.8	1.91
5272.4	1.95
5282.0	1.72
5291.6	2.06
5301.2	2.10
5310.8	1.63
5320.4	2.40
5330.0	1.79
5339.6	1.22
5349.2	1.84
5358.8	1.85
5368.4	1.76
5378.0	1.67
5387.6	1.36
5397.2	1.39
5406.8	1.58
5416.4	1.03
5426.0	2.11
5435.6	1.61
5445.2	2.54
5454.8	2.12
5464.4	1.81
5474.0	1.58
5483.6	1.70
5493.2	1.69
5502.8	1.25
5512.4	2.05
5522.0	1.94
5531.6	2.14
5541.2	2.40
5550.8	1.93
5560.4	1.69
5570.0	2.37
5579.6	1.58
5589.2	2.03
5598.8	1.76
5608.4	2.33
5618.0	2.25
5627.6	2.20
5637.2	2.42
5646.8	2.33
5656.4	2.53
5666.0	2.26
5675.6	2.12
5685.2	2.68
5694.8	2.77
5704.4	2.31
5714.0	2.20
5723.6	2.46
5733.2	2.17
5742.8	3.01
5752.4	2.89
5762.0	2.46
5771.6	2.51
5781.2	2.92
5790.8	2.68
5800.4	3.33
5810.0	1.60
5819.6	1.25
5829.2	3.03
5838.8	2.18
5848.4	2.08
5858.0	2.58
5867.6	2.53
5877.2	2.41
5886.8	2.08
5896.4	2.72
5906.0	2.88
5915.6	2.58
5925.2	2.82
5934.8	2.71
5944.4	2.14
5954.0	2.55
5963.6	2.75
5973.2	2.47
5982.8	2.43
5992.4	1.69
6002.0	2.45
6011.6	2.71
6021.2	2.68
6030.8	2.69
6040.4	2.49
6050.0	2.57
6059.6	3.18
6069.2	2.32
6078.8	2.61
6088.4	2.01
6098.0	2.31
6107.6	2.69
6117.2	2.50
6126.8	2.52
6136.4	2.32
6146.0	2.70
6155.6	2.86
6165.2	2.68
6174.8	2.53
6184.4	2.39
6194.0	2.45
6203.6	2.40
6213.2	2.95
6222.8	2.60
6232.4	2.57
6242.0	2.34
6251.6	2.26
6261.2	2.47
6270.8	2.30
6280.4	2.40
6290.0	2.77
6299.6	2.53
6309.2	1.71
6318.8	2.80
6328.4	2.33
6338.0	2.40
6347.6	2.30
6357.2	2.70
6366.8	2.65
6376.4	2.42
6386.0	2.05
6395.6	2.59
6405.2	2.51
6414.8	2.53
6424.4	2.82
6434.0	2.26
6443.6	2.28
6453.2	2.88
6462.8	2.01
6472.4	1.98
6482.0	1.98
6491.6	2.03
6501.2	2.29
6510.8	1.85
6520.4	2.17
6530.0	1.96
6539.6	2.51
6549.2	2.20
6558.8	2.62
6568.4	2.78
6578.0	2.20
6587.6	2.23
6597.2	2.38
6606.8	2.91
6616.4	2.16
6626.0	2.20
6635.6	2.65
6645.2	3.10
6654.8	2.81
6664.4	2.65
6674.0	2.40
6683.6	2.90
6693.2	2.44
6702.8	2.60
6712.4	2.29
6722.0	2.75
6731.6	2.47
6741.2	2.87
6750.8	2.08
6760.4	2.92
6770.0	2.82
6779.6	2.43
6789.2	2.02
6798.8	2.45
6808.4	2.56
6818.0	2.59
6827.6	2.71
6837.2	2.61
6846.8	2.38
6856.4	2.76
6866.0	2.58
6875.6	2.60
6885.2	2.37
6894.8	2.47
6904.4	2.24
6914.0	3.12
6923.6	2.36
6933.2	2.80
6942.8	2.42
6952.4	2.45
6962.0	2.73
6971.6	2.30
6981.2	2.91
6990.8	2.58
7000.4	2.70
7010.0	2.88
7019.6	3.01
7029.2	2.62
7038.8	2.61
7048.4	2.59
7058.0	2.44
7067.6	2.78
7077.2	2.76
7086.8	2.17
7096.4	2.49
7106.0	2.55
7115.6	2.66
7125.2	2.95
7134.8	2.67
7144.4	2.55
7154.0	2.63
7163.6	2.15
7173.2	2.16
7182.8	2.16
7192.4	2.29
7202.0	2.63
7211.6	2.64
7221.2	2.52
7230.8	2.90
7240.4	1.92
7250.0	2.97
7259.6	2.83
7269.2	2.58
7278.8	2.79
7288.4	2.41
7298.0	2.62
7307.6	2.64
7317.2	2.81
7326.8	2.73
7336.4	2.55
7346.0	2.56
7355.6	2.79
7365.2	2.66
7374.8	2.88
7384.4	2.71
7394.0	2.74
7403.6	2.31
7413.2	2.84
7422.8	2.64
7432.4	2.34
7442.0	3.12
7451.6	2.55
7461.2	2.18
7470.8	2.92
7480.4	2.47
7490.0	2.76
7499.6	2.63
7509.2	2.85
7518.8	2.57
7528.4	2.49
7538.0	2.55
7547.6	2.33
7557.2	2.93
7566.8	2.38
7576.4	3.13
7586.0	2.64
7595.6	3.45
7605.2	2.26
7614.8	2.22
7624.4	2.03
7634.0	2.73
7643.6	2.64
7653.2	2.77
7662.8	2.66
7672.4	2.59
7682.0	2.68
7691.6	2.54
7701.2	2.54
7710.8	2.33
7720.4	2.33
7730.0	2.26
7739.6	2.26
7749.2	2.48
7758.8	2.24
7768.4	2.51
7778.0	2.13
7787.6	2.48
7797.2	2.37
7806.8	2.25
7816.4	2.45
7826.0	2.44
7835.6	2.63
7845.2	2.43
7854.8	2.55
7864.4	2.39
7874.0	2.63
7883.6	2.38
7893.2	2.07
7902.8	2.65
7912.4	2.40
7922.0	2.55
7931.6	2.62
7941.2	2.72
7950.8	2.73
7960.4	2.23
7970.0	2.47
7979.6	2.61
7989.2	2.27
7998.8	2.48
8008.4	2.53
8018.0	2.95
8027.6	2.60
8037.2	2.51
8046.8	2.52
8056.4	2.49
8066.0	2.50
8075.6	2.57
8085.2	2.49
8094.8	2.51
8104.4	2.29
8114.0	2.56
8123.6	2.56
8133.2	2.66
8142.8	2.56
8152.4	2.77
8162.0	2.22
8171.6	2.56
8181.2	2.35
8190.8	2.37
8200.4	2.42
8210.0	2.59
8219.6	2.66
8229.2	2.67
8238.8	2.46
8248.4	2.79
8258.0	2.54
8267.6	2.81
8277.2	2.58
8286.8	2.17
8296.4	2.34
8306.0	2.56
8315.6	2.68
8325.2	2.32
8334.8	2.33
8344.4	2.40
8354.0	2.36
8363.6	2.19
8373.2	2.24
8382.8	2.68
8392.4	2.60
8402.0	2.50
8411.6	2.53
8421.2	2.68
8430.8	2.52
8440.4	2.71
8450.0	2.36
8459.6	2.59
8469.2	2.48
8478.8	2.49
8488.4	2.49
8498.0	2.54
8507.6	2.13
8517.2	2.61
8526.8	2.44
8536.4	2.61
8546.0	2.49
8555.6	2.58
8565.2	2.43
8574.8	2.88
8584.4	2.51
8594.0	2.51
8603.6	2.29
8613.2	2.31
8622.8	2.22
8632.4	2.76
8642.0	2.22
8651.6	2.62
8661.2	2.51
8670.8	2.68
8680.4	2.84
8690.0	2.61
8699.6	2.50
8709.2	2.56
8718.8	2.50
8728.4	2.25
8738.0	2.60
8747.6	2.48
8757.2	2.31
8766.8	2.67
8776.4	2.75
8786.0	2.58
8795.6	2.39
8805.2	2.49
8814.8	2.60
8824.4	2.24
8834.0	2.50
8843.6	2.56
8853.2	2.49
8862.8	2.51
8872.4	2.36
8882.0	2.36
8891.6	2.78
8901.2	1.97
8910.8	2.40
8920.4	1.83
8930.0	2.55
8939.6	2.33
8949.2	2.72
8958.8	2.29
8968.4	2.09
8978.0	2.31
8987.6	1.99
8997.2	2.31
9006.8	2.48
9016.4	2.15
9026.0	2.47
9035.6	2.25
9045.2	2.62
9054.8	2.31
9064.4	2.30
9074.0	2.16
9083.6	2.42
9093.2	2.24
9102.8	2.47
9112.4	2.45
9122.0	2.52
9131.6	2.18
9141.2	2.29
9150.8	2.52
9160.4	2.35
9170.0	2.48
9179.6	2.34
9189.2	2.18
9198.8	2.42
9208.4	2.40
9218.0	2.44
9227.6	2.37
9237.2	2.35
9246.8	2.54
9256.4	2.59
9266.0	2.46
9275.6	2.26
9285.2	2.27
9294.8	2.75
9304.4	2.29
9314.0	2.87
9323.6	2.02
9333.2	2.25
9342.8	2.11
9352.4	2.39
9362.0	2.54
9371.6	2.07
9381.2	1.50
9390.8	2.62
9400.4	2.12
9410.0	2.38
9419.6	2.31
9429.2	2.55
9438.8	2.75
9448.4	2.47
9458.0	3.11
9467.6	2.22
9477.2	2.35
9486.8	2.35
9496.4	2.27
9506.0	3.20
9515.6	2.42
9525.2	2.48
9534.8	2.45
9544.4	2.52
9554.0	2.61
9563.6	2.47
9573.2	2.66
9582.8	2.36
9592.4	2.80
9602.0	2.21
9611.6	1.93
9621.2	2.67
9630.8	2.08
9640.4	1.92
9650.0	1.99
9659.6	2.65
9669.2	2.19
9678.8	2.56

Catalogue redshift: 0.26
